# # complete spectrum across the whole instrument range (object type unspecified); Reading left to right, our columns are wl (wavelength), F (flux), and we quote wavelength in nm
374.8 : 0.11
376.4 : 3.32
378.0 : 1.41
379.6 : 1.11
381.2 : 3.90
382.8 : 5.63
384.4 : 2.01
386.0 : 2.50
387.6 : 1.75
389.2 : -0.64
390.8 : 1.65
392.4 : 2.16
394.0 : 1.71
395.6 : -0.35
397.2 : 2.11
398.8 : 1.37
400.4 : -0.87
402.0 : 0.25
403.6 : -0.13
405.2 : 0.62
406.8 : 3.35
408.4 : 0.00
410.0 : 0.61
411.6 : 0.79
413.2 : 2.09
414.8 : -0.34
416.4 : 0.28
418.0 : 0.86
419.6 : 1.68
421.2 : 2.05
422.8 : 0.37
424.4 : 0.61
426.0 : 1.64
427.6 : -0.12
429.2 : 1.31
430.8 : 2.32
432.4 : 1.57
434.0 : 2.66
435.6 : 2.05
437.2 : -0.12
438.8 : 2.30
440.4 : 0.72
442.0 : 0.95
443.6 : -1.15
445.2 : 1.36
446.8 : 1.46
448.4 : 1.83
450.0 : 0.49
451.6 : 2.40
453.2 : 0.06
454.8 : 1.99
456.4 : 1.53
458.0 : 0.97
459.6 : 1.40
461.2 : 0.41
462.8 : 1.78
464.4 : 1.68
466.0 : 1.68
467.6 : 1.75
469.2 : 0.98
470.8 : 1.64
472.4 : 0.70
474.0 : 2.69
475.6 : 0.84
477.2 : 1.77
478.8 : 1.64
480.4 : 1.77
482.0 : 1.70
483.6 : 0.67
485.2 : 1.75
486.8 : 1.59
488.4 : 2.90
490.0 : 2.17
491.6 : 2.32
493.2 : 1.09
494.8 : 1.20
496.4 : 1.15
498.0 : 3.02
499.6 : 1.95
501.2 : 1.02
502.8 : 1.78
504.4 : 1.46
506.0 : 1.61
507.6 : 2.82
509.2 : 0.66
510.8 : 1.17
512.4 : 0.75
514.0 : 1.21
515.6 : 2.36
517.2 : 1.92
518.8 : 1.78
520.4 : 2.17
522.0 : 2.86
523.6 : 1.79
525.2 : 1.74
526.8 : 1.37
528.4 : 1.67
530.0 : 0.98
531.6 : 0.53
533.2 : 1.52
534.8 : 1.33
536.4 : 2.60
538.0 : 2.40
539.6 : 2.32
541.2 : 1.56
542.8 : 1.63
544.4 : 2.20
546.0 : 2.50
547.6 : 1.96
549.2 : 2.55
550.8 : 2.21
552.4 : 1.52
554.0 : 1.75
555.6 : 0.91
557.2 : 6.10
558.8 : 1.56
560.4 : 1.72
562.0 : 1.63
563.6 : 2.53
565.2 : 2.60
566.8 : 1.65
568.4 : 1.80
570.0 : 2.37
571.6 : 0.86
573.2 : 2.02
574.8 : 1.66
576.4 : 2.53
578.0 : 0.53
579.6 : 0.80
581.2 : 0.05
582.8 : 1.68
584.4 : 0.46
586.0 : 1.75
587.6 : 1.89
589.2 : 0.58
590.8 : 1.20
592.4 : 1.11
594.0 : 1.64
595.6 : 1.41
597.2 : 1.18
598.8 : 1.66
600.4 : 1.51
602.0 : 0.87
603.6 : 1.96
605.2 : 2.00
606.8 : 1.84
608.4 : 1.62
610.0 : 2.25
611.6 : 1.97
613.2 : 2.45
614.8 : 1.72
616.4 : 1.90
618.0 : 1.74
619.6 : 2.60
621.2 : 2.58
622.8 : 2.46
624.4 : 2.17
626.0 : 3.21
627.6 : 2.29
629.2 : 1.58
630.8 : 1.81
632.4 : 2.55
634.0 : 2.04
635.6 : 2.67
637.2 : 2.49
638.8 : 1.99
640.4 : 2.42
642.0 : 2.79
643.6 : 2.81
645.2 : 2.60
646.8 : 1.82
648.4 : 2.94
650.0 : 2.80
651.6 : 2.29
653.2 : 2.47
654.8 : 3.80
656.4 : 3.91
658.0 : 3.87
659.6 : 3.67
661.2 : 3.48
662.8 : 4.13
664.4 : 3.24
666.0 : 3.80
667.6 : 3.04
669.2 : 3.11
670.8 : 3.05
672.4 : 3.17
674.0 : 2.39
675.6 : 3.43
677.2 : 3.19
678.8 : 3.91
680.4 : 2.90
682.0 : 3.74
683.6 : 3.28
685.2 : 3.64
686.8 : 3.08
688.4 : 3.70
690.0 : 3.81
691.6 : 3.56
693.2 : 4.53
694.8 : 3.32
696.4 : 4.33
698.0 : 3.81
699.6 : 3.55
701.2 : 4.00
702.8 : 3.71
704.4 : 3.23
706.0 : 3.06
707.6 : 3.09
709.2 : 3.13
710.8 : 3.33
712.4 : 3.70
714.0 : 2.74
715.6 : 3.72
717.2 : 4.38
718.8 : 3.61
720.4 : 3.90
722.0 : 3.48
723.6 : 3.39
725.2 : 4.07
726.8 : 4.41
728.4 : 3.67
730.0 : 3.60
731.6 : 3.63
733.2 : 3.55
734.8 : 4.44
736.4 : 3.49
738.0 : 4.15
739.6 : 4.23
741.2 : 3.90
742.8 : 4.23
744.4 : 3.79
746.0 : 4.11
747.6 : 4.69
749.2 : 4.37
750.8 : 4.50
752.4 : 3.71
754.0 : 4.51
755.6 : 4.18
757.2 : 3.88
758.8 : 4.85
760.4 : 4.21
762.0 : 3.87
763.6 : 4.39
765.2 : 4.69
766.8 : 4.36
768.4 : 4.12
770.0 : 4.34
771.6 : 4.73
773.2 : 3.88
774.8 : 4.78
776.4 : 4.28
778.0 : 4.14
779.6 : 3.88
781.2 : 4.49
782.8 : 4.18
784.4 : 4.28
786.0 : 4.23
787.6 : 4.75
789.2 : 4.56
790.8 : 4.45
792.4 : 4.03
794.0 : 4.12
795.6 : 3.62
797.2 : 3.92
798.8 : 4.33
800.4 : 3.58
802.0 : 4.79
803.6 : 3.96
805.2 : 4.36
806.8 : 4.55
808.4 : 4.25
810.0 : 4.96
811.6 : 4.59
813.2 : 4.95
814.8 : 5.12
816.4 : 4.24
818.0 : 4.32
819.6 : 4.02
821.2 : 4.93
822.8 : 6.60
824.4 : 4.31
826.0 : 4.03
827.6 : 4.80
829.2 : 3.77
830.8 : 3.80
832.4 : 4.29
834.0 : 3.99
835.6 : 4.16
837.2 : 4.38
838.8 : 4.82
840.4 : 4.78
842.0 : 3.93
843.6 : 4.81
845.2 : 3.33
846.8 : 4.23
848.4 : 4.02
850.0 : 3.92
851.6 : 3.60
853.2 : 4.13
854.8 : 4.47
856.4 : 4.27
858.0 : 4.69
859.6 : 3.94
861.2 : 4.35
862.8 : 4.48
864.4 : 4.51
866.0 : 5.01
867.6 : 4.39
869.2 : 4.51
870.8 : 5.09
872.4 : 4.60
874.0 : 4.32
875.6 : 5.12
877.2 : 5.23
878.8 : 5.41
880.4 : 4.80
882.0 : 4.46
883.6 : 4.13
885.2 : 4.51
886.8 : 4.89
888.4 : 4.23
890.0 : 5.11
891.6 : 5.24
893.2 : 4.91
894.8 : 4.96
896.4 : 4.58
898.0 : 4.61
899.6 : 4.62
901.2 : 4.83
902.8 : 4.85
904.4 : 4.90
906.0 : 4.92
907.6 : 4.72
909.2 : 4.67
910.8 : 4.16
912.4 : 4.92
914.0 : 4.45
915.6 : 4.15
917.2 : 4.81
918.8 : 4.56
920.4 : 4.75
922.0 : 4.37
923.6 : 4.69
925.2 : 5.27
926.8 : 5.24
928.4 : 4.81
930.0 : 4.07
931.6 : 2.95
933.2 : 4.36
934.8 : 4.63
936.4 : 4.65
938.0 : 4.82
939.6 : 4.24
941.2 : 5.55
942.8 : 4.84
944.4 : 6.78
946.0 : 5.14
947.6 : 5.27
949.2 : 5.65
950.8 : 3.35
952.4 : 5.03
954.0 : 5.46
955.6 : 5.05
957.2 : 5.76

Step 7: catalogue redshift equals 0.643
